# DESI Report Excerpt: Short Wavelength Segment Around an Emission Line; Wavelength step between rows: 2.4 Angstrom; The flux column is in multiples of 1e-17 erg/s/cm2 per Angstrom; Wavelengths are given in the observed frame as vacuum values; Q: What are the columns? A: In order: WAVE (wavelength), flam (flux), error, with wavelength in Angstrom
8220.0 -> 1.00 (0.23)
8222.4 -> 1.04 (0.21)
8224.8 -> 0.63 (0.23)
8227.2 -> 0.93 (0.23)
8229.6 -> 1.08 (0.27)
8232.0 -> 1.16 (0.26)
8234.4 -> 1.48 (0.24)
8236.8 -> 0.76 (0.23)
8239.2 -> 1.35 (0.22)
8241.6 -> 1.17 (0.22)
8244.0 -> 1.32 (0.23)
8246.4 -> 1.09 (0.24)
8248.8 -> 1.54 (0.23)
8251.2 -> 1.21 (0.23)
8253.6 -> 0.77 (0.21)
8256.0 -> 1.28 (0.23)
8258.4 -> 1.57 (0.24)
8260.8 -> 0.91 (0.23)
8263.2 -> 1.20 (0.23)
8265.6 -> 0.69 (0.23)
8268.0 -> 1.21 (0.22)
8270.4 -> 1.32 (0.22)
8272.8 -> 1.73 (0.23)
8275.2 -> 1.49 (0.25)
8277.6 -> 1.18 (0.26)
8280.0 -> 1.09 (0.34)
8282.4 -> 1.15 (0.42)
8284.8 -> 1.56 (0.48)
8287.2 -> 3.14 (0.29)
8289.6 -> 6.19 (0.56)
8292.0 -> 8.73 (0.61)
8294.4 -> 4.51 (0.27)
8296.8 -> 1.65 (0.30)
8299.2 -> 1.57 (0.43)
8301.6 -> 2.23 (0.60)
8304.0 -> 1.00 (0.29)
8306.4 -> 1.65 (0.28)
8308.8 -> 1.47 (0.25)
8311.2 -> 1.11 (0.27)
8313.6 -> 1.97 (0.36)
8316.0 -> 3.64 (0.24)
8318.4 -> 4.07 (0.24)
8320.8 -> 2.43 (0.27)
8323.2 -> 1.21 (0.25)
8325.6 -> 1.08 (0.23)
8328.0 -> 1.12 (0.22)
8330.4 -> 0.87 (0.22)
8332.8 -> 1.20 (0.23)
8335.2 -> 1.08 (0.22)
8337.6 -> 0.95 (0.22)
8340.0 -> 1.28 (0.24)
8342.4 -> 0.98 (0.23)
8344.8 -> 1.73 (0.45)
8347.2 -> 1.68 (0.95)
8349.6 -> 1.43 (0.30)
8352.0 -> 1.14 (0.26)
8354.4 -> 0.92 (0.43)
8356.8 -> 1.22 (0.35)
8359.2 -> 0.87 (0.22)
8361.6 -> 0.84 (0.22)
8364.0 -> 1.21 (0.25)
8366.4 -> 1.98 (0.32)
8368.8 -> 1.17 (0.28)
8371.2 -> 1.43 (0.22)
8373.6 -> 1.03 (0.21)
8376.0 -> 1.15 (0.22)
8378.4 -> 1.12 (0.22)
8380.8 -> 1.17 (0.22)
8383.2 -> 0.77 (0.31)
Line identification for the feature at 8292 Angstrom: H-alpha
